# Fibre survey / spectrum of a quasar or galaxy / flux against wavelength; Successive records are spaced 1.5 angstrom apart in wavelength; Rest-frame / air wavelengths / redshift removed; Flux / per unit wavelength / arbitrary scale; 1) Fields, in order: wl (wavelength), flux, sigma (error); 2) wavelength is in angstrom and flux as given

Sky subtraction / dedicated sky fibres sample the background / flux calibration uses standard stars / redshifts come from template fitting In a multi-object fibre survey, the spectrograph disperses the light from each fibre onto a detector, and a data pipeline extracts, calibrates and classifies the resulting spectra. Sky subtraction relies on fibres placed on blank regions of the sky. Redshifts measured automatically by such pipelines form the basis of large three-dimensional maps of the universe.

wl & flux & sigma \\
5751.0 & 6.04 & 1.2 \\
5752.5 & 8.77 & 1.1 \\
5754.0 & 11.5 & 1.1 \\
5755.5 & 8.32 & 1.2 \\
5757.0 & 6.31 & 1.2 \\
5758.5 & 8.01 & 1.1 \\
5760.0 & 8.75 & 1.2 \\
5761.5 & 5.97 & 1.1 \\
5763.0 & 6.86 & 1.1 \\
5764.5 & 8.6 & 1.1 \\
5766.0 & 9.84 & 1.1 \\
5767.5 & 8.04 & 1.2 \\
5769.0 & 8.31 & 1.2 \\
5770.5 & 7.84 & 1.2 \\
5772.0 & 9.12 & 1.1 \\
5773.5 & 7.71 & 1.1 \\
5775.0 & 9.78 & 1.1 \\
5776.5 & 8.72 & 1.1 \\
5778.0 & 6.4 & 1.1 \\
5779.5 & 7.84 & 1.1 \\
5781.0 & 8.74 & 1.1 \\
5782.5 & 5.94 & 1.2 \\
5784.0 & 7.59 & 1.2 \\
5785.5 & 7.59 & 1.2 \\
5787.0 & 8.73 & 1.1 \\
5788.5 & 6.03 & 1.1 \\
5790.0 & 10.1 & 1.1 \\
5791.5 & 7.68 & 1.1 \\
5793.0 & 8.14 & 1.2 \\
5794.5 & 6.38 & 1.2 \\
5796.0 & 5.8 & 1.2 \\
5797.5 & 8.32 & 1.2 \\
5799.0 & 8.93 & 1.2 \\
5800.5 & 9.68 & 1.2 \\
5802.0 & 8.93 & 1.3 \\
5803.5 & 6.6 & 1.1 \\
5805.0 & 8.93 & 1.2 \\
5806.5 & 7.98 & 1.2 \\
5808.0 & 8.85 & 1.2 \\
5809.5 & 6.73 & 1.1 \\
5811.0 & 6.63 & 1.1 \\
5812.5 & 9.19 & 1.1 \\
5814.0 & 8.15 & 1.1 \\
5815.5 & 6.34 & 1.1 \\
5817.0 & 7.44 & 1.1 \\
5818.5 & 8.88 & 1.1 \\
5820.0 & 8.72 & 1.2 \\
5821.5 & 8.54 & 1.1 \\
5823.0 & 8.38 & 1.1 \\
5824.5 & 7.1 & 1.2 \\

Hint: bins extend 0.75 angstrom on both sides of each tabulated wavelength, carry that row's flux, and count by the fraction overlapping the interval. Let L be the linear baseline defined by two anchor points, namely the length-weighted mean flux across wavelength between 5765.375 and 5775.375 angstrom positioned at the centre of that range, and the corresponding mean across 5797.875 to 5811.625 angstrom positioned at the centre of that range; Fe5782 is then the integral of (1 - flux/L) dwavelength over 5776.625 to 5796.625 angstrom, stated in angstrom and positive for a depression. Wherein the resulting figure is 2.1 angstrom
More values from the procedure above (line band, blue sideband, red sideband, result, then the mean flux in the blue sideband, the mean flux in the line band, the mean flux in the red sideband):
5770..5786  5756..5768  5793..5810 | -0.2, 7.8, 7.94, 7.95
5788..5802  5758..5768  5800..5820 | 0.1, 8.01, 7.98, 8.03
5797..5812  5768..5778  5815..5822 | -0.1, 8.4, 8.17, 8.02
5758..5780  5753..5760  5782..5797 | 0.0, 8.57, 8.12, 7.44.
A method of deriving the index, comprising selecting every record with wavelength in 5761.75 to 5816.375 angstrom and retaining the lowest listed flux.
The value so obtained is 5.8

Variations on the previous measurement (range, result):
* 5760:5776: 5.97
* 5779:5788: 5.94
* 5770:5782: 6.4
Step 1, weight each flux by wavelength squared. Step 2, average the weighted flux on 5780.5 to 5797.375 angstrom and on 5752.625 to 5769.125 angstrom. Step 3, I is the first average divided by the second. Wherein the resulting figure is 0.92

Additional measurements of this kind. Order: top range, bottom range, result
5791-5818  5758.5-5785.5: 0.99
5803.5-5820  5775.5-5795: 1.03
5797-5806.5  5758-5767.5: 1.08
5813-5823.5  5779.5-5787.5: 1.06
